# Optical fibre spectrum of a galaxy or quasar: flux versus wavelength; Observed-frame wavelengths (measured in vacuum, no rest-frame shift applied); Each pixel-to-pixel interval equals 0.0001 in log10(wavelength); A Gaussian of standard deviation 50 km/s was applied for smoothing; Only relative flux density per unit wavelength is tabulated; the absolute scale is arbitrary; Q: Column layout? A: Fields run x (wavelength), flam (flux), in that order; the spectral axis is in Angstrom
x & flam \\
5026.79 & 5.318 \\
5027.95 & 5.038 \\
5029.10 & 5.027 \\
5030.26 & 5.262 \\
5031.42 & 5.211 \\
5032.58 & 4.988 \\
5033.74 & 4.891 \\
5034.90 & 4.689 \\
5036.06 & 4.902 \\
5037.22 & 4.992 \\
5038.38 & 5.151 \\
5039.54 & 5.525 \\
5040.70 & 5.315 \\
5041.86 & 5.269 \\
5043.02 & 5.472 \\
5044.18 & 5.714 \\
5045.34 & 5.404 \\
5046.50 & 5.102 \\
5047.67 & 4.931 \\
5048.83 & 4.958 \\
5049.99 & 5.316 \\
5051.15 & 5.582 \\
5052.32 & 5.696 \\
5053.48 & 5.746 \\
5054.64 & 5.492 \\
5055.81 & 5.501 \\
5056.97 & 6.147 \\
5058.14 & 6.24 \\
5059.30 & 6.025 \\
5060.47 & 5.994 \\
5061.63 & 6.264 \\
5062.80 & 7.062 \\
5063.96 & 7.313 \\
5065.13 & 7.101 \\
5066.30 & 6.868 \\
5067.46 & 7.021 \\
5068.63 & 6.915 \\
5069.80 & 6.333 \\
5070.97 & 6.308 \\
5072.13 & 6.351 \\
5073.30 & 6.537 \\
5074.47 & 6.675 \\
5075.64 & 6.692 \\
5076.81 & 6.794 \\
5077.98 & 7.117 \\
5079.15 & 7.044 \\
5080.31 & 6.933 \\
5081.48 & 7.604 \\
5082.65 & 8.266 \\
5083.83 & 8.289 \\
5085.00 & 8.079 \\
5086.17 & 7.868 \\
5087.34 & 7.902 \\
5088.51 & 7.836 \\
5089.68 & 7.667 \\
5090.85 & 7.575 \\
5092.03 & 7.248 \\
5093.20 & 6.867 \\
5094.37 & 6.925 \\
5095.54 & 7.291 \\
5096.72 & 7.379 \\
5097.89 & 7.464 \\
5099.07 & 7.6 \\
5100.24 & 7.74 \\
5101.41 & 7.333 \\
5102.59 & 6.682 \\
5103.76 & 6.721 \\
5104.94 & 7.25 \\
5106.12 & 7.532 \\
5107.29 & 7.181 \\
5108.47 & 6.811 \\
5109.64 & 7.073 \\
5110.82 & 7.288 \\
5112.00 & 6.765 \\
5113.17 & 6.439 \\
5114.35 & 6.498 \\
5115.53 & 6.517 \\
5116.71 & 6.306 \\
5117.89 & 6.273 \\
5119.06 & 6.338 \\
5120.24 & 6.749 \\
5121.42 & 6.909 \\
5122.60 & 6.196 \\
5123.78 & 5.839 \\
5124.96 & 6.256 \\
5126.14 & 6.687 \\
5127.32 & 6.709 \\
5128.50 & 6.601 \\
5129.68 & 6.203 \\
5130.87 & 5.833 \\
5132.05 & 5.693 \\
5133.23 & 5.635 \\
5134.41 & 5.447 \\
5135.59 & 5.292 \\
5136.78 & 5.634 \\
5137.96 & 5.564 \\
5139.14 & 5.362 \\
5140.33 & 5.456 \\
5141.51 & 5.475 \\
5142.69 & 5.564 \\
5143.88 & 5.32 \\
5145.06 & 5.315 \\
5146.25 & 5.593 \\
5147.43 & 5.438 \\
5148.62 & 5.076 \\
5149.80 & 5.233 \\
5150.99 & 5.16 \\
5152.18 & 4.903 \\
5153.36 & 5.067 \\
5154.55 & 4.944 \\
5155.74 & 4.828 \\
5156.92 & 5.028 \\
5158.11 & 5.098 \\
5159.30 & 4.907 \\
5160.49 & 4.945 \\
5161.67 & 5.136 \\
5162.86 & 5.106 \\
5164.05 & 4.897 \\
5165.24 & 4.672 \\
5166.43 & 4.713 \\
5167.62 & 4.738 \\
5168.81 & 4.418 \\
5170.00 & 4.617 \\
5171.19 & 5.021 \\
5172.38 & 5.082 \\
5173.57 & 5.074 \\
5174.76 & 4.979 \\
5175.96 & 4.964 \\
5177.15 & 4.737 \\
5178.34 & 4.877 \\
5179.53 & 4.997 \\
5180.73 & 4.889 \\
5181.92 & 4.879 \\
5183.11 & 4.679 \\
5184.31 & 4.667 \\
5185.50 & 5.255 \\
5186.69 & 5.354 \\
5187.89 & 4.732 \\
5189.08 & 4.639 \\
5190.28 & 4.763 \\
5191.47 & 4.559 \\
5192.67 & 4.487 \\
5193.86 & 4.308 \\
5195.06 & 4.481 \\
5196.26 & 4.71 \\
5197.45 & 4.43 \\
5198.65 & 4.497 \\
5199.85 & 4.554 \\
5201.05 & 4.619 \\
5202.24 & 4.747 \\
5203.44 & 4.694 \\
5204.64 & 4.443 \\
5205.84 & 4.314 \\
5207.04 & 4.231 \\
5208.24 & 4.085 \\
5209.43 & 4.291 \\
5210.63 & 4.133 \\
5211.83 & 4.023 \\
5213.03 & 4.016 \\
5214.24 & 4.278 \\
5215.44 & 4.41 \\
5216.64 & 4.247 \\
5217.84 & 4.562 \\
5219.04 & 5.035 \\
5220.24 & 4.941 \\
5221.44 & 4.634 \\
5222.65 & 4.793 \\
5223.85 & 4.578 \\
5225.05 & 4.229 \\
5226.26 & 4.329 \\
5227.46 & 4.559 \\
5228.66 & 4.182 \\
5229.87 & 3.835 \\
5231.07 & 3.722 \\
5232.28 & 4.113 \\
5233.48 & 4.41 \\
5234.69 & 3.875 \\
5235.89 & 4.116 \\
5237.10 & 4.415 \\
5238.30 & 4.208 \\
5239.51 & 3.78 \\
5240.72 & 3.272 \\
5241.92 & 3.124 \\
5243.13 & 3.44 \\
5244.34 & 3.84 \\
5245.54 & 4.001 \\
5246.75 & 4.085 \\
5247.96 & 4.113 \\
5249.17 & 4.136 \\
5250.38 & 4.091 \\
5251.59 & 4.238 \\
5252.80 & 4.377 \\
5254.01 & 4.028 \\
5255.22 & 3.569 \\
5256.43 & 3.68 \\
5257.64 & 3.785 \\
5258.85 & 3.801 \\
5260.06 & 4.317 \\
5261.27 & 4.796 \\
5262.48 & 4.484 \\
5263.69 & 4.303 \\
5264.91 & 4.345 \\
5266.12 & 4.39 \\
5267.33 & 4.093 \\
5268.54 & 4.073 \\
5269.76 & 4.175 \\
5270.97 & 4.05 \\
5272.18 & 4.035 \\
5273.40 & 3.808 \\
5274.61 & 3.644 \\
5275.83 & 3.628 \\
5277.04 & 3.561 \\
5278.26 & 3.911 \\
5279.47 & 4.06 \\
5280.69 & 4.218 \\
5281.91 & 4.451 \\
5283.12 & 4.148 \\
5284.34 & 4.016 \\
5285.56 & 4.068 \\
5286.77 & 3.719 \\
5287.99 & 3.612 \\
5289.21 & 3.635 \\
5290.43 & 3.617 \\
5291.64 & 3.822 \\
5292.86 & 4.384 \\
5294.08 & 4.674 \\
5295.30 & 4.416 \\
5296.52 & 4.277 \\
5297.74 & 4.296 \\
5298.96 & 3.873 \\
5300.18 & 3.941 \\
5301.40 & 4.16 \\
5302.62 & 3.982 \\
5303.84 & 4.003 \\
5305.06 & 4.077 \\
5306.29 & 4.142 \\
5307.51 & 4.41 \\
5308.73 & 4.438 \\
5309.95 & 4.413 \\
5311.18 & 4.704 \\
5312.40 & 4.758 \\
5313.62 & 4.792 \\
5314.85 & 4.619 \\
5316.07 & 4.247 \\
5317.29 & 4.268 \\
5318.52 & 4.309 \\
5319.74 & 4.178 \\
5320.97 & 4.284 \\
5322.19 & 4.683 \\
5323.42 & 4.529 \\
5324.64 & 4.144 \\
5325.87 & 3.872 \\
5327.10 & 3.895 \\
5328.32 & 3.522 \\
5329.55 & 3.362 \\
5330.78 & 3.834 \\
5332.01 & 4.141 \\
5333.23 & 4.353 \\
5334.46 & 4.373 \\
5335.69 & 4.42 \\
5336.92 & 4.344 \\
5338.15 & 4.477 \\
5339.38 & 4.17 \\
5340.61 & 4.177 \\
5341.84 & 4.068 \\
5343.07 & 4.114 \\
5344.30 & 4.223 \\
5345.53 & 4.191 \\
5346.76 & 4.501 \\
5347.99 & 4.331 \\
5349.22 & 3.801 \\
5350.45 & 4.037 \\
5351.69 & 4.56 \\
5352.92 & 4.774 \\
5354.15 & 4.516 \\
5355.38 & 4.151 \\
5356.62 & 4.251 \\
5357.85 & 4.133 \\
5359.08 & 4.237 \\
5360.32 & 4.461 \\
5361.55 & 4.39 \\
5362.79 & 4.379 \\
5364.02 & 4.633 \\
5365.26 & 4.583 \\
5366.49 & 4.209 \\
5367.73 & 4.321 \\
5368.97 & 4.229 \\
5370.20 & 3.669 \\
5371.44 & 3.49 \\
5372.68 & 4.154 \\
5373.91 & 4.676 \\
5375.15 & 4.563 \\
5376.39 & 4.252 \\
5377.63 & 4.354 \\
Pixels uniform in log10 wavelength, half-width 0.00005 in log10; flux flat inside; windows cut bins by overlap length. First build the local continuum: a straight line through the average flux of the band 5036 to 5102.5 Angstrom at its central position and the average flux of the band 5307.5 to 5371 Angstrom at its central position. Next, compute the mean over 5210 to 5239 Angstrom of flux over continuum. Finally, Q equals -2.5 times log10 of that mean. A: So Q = 0.21 mag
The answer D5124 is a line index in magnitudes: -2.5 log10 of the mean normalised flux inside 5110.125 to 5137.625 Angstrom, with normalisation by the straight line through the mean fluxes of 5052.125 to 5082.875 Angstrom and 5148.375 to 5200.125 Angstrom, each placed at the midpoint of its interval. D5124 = -0.11 mag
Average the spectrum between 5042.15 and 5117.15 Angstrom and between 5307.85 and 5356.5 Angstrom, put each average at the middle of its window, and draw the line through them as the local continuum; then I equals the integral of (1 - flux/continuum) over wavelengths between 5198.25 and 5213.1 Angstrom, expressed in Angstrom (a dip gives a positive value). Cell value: 3.06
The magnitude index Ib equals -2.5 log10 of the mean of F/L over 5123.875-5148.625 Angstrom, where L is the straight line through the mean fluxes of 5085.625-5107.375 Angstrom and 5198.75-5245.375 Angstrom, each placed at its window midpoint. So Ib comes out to 0.12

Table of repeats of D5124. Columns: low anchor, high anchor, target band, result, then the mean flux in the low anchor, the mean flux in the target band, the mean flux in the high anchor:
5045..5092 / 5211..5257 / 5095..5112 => -0.18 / 6.63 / 7.22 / 4.14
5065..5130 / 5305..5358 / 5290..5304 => 0.13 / 6.99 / 4.13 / 4.27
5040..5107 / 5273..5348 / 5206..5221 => 0.19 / 6.68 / 4.36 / 4.15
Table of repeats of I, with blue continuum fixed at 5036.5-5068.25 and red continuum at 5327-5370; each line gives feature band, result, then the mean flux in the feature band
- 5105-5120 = -3.45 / 6.77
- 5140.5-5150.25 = -0.10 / 5.39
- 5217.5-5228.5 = 0.66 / 4.61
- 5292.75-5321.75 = 0.87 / 4.32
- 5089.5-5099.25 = -2.97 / 7.31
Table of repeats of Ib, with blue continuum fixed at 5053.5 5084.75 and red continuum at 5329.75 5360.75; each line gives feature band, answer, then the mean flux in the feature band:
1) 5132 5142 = 0.12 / 5.5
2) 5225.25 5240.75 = 0.27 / 4.09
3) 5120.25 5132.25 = -0.02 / 6.33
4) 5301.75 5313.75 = 0.06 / 4.35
